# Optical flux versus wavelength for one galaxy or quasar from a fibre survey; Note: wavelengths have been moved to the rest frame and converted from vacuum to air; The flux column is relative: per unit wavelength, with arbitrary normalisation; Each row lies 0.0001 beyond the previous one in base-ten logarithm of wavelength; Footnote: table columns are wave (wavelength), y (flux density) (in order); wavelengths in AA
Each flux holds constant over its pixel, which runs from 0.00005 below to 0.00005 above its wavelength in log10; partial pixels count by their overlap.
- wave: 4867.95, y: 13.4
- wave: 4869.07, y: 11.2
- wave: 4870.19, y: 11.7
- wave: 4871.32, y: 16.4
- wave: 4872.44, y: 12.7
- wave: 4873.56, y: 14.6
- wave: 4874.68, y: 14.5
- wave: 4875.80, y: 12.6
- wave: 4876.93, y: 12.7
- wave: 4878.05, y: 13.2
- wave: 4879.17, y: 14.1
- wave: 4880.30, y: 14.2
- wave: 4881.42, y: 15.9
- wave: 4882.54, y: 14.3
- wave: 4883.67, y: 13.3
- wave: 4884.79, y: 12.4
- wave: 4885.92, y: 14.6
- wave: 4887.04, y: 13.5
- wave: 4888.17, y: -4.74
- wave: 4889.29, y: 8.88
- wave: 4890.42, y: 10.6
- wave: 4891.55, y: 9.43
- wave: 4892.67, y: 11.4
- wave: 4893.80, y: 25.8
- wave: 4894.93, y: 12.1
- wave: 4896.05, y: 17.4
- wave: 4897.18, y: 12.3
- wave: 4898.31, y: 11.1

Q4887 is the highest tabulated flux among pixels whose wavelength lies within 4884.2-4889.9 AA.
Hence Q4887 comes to 14.6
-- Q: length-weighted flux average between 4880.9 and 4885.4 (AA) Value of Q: 14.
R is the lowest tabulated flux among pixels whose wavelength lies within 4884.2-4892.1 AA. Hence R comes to -4.74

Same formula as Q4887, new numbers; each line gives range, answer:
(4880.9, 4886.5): 15.9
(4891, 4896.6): 25.8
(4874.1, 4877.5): 14.5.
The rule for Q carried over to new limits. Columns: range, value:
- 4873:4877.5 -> 13.6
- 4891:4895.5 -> 14.7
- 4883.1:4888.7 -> 9.89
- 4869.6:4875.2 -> 14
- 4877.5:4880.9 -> 13.9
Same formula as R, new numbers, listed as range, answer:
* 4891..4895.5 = 9.43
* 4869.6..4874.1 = 11.7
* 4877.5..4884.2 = 13.2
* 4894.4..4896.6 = 12.1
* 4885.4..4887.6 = 13.5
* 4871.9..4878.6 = 12.6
